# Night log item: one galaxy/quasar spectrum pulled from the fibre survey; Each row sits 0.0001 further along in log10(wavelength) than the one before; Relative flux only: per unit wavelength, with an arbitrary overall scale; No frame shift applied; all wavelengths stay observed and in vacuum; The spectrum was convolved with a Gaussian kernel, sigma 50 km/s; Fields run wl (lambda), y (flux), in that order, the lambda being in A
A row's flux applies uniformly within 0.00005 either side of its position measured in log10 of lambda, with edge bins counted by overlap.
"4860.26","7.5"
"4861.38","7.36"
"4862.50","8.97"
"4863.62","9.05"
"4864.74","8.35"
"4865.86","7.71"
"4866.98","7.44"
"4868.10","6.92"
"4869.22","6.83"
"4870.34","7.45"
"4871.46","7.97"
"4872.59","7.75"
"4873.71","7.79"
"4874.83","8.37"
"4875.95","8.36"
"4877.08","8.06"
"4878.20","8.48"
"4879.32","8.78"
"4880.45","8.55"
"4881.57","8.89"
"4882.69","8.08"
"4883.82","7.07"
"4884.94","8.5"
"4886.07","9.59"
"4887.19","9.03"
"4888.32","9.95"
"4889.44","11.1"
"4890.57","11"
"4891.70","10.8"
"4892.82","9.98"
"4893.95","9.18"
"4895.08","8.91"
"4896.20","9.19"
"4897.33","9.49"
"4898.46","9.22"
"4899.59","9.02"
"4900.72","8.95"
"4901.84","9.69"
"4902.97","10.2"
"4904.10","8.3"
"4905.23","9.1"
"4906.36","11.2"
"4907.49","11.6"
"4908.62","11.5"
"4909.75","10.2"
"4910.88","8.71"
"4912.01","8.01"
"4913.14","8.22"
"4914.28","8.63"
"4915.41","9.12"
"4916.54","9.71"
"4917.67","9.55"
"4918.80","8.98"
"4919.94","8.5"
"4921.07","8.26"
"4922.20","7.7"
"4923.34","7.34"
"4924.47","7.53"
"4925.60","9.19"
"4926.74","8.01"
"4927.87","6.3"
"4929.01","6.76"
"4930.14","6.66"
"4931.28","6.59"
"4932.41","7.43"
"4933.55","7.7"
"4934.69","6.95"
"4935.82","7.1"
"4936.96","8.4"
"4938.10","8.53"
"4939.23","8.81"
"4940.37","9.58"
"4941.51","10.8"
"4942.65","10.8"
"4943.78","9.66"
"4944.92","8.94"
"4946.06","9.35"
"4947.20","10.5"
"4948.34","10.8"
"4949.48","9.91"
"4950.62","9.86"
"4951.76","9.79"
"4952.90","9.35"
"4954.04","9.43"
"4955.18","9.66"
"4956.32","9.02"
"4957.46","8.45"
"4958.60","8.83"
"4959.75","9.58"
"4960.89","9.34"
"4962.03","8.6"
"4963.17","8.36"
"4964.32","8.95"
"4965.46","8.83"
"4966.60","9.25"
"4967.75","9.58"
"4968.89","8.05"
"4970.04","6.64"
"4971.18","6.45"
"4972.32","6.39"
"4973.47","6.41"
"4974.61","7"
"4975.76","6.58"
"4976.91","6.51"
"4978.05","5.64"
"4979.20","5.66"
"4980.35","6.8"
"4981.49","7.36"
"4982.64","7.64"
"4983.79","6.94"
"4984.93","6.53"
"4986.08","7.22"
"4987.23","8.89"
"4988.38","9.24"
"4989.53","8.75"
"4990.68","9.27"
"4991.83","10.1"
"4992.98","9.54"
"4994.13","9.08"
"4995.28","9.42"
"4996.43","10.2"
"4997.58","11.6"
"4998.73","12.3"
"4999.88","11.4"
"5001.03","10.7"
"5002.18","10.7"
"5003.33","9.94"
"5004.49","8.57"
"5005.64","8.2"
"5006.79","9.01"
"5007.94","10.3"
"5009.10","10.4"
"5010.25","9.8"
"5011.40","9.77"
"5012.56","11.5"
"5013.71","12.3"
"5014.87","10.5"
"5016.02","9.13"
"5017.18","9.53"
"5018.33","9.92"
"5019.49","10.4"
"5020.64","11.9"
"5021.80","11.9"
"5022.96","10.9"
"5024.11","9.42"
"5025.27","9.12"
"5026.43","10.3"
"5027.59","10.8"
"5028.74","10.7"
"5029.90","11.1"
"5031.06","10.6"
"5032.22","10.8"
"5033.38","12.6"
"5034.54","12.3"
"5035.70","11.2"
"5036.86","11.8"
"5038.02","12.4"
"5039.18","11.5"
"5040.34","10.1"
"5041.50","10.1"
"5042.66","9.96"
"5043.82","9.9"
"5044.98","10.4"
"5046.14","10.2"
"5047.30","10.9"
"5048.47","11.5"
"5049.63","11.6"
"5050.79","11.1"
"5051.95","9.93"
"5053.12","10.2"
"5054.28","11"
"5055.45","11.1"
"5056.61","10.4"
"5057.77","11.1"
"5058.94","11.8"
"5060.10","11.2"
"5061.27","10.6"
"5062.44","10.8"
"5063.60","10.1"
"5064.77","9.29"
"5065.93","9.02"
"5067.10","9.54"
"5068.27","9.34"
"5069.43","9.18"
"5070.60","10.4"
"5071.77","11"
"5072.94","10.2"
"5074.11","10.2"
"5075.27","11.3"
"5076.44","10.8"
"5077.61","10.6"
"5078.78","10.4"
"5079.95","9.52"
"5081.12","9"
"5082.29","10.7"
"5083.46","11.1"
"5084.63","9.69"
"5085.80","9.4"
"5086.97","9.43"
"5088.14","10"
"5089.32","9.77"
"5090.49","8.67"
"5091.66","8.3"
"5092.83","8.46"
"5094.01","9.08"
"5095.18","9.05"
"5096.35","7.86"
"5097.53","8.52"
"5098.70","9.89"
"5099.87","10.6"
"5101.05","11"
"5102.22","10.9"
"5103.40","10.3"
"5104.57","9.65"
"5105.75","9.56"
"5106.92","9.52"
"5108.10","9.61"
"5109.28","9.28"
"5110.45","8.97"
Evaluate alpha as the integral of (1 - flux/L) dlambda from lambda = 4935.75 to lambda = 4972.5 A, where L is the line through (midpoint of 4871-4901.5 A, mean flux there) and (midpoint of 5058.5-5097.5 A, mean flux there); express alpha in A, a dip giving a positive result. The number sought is 0.83 A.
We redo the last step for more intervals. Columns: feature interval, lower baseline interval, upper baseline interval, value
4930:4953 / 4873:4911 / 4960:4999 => -0.8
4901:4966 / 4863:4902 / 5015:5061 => 3.2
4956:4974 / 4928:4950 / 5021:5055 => 1.8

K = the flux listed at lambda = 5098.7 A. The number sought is 9.89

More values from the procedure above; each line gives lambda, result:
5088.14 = 10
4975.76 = 6.58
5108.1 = 9.61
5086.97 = 9.43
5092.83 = 8.46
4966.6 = 9.25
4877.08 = 8.06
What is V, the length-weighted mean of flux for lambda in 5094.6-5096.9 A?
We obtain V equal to 8.48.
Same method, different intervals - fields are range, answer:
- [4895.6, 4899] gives 9.3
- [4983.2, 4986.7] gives 6.93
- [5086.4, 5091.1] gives 9.46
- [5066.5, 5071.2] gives 9.61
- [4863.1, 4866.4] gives 8.37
